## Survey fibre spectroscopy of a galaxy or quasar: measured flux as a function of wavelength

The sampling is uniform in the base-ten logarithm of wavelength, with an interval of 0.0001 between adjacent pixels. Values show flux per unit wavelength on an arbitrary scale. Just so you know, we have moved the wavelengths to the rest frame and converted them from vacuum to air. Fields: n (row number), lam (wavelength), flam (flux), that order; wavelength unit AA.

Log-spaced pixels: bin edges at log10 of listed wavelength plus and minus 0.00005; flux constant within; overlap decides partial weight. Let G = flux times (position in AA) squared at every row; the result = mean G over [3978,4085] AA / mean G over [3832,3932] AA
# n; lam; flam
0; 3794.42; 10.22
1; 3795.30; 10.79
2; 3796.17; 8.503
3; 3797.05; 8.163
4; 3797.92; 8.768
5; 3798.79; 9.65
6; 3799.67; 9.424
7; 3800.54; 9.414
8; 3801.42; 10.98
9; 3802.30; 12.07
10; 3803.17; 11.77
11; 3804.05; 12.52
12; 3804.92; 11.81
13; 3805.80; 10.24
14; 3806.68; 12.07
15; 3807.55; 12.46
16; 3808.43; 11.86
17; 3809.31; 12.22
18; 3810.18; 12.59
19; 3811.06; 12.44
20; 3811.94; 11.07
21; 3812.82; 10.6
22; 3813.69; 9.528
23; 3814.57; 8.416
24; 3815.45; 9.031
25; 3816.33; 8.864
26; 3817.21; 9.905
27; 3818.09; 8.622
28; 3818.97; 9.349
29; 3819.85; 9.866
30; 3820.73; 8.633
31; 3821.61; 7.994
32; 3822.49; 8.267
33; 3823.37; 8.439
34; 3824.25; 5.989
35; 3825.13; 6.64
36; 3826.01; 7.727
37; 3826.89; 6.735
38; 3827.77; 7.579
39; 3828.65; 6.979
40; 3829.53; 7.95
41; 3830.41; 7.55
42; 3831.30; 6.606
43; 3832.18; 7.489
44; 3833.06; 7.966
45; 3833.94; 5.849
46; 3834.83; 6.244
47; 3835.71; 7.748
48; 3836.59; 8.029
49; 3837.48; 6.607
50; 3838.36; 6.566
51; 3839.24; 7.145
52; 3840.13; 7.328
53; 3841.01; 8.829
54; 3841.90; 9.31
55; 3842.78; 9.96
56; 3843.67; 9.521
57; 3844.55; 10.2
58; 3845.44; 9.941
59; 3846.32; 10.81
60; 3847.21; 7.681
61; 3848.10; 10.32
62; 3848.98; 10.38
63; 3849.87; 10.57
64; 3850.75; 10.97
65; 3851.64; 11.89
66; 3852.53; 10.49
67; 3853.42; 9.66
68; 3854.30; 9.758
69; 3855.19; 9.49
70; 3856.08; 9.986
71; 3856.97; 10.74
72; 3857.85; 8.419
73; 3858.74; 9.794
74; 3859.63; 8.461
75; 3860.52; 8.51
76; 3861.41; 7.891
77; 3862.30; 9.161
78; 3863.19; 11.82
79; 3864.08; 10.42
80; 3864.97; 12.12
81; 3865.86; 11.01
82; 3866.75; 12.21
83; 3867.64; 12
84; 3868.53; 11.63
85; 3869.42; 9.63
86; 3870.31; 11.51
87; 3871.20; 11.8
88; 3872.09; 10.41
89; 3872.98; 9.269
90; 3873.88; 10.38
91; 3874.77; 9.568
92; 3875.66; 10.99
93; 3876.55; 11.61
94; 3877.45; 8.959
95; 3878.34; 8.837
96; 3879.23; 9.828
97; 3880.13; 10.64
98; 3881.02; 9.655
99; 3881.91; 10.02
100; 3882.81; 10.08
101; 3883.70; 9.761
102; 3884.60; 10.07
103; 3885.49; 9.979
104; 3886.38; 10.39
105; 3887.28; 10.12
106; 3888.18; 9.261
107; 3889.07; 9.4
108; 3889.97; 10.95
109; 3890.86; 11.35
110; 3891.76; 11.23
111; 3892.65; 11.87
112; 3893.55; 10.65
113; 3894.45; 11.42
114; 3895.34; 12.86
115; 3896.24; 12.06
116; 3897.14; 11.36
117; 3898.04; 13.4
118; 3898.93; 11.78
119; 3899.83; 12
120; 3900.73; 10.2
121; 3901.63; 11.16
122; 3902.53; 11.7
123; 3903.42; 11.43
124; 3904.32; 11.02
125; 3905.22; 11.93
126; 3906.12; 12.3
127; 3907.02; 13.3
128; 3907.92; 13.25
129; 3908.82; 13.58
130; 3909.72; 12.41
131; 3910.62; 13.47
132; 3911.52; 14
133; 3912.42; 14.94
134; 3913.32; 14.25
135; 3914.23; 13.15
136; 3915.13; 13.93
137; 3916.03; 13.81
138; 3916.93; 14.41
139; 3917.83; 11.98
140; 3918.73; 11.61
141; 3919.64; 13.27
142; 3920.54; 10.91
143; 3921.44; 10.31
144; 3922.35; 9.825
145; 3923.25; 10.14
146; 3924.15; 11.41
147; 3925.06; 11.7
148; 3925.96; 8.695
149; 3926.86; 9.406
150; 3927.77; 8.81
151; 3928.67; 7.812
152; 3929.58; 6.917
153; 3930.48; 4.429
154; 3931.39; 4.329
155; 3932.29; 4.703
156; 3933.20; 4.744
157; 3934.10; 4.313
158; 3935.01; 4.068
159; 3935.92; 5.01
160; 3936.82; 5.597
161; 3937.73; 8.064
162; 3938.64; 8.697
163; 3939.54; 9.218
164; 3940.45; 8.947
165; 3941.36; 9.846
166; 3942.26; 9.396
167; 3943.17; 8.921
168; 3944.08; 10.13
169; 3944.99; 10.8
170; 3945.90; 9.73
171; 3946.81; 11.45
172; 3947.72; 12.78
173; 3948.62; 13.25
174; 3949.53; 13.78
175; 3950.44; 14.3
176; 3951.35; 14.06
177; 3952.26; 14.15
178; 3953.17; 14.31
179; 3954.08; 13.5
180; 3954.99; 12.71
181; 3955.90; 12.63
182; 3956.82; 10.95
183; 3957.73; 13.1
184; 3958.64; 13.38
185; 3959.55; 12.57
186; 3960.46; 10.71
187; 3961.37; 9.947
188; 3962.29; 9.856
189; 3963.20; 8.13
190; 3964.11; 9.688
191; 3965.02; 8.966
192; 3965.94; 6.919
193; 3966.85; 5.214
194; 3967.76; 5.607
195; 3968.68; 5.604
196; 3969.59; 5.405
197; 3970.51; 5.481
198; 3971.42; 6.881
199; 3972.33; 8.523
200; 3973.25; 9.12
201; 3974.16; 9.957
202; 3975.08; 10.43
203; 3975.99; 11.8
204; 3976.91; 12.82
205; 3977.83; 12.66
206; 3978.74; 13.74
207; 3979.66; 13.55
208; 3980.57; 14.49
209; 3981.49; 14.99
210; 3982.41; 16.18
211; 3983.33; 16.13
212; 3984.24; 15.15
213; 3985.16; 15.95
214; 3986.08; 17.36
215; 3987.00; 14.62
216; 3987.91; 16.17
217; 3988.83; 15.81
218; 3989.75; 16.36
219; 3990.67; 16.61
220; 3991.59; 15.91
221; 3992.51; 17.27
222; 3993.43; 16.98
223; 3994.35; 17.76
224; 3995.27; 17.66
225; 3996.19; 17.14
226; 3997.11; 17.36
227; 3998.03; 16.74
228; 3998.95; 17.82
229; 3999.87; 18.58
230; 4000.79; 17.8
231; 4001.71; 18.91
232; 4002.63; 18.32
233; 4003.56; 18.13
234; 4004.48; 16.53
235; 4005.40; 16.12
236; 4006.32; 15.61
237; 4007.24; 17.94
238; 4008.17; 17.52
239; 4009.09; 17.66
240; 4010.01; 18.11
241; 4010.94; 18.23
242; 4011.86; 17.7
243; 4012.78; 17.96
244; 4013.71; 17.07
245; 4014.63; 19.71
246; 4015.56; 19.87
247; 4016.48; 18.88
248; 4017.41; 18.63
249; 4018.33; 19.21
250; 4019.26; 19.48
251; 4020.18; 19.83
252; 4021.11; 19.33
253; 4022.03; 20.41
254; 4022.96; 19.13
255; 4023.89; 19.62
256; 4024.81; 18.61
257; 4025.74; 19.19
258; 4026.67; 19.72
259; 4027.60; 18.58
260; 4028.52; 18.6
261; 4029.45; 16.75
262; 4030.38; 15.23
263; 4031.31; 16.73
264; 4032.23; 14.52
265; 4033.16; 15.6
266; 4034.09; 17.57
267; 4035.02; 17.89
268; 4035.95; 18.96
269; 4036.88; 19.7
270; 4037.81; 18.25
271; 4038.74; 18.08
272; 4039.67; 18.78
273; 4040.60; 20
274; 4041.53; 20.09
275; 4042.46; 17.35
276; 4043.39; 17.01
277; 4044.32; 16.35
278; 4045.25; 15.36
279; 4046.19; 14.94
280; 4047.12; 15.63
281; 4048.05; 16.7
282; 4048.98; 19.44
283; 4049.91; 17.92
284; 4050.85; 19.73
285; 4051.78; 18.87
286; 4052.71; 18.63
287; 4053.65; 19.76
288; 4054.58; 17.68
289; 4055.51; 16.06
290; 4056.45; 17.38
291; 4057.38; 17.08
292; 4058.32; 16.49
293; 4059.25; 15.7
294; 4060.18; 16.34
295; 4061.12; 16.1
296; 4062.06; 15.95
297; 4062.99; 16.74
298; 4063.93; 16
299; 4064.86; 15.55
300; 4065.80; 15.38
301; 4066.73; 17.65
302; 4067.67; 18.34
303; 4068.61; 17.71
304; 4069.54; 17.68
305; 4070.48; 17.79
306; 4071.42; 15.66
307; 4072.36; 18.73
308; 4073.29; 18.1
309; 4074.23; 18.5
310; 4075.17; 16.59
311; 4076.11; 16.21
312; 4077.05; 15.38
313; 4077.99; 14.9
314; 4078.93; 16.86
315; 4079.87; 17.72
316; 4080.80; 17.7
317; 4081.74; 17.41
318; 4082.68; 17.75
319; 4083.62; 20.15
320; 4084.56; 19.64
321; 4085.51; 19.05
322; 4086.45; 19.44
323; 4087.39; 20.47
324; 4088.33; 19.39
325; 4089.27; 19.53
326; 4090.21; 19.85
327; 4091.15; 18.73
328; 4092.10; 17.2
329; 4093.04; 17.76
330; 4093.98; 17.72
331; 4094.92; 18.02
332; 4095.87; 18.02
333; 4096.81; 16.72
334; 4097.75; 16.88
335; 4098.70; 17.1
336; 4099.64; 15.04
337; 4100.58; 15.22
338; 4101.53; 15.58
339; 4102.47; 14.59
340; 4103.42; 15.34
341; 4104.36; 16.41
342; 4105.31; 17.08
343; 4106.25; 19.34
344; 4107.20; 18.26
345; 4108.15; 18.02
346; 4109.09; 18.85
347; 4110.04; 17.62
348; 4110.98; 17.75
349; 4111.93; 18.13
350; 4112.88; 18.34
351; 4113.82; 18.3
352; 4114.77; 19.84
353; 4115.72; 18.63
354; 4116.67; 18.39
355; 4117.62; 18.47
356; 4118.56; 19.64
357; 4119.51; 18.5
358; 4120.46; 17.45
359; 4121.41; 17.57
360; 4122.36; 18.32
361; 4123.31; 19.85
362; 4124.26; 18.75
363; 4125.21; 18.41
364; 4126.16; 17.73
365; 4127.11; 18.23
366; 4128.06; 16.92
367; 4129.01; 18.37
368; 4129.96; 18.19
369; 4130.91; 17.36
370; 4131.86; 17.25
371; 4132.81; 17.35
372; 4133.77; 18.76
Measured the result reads 1.80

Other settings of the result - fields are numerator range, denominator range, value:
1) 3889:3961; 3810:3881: 1.22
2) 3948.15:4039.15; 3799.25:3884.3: 1.71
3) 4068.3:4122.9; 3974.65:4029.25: 1.09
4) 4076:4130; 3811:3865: 2.30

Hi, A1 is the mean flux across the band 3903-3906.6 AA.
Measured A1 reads 11.7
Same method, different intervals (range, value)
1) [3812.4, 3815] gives 9.53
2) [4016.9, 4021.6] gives 19.3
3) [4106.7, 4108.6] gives 18.1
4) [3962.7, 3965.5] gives 8.93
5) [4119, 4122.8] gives 17.9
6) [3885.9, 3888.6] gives 9.91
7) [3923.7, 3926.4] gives 10.6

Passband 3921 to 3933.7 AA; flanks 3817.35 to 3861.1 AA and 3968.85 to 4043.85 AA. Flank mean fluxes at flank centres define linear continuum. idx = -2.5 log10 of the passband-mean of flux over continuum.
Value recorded 0.49 mag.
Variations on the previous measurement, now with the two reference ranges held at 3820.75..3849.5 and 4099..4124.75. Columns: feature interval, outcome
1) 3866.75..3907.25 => -0.109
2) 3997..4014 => -0.247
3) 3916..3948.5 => 0.252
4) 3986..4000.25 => -0.235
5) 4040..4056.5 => -0.145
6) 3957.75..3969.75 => 0.375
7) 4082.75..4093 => -0.139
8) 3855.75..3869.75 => -0.140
